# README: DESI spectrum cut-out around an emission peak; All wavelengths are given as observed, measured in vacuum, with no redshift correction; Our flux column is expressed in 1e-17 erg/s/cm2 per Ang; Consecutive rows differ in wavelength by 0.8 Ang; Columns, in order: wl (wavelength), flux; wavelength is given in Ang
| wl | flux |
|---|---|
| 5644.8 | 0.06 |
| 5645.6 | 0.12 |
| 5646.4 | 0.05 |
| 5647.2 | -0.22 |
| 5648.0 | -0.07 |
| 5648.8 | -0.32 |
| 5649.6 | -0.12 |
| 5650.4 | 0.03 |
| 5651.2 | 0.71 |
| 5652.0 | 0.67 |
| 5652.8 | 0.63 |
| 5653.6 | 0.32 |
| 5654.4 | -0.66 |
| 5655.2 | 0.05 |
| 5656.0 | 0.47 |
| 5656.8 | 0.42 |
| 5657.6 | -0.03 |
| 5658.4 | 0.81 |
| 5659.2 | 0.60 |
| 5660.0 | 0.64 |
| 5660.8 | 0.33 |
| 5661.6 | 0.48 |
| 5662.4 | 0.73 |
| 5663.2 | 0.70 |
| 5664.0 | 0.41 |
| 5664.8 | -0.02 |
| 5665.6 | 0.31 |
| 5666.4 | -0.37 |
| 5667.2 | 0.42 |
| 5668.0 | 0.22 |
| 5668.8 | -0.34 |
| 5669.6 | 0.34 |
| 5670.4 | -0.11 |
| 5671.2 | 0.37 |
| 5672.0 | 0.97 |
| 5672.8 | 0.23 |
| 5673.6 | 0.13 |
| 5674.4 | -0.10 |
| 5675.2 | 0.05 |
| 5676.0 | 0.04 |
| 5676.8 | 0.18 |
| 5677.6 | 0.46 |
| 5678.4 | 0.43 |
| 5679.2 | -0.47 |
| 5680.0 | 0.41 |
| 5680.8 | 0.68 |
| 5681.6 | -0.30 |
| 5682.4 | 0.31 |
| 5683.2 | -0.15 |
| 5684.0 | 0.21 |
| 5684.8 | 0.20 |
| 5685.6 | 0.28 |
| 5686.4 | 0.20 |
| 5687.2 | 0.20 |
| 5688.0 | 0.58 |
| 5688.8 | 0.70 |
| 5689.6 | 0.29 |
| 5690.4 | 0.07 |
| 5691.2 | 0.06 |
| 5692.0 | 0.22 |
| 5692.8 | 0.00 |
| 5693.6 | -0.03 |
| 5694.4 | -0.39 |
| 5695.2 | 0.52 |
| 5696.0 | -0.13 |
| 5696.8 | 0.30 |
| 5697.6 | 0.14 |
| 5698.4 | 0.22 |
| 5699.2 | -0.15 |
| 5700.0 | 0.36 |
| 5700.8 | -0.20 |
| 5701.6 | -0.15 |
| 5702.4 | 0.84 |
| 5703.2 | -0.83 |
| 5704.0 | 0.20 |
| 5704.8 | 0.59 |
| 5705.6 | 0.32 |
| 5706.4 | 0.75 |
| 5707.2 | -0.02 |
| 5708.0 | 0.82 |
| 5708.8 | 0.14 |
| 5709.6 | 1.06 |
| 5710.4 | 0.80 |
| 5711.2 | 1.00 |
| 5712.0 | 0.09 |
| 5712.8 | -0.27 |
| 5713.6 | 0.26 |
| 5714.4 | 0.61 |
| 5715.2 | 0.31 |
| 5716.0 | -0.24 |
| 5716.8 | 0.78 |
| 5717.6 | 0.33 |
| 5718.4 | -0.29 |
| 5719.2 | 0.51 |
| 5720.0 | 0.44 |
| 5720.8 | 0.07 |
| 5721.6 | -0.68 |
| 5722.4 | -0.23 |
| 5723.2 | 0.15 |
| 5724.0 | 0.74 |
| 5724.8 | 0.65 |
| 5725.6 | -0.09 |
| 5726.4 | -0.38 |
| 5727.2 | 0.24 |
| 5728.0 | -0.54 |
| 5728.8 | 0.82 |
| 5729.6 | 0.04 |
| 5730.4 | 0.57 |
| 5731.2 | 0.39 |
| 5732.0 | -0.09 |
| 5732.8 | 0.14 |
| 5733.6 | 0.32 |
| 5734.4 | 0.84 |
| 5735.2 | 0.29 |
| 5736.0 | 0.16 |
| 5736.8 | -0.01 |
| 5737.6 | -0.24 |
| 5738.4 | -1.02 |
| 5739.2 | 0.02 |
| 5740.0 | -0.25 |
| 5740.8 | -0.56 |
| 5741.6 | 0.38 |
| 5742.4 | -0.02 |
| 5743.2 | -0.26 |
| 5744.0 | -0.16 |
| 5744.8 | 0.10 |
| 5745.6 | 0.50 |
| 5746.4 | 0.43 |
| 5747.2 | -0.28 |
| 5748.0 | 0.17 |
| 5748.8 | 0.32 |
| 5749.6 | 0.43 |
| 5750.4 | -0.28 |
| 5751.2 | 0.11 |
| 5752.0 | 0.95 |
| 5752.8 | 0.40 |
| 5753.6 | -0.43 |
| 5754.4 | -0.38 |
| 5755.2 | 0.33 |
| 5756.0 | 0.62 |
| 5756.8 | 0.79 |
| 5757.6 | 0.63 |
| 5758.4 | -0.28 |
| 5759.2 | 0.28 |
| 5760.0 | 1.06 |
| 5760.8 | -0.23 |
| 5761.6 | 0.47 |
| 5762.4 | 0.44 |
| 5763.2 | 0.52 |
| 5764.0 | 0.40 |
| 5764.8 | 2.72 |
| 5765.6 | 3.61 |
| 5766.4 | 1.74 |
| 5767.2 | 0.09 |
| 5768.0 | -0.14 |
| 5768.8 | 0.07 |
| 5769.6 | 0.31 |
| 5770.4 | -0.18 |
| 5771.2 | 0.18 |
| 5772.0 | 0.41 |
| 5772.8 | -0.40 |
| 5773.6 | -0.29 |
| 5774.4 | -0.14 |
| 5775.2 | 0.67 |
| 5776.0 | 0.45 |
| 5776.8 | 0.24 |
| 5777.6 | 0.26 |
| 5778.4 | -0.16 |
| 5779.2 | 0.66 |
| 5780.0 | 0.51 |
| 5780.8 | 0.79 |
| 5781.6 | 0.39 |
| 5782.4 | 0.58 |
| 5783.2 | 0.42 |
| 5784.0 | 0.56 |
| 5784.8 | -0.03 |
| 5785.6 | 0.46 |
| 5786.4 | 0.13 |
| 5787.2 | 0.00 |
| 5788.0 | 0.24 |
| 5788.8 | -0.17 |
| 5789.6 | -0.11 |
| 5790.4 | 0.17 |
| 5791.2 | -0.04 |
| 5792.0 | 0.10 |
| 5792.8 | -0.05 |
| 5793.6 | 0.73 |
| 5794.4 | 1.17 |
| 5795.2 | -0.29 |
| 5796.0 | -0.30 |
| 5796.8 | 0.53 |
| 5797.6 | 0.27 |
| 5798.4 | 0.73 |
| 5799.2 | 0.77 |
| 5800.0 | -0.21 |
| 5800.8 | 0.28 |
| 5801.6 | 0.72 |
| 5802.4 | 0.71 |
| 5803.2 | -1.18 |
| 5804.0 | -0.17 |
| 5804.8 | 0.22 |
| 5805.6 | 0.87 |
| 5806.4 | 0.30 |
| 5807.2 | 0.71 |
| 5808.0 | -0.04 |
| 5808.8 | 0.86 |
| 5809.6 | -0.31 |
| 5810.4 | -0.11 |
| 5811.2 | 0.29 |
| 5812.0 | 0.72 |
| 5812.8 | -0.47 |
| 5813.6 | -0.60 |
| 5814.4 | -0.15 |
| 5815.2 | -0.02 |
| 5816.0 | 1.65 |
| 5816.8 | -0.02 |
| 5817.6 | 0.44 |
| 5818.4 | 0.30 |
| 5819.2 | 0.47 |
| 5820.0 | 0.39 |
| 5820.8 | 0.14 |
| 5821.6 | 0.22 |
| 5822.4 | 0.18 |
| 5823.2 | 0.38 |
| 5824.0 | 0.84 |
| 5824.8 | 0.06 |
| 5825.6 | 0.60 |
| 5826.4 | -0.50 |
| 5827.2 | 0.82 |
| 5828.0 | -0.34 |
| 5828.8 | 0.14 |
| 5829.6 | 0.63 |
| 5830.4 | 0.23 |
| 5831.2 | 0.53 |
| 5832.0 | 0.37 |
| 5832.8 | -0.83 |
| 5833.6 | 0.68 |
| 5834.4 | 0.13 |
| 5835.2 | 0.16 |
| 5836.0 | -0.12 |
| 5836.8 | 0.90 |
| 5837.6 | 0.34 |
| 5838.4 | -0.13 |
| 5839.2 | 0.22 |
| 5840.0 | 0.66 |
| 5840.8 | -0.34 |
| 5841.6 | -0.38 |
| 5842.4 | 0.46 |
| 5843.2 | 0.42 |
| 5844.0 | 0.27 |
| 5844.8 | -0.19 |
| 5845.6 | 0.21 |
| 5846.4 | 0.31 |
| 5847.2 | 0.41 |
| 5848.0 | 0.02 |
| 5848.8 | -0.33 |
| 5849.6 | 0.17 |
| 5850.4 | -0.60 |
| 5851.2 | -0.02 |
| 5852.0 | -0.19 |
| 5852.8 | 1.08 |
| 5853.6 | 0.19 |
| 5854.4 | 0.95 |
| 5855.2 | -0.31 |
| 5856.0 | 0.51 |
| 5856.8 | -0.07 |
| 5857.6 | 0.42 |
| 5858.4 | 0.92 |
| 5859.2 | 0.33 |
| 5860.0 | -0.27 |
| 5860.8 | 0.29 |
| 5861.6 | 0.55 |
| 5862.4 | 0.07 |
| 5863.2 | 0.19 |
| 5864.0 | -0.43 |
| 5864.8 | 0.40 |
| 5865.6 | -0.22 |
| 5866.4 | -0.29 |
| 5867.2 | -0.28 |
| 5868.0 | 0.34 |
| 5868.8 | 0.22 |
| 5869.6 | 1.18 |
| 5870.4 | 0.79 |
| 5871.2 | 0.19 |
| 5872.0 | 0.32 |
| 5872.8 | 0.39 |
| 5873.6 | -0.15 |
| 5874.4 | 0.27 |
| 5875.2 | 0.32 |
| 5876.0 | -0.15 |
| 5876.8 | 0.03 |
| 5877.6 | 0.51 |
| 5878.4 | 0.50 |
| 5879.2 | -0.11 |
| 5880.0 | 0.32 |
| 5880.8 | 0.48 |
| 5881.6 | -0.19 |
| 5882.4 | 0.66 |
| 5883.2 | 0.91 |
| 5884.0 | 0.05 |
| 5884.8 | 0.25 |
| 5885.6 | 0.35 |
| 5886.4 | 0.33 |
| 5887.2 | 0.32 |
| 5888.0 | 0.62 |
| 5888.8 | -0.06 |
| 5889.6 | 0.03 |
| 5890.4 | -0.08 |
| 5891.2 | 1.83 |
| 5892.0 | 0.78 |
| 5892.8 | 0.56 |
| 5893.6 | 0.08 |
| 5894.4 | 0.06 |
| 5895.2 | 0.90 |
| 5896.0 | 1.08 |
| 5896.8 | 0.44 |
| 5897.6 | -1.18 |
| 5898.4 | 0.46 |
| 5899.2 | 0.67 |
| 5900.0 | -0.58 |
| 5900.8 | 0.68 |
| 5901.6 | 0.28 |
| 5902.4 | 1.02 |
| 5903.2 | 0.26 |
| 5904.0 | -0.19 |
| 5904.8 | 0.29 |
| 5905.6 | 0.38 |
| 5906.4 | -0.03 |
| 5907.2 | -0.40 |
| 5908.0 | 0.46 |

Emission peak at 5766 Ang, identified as [O III]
